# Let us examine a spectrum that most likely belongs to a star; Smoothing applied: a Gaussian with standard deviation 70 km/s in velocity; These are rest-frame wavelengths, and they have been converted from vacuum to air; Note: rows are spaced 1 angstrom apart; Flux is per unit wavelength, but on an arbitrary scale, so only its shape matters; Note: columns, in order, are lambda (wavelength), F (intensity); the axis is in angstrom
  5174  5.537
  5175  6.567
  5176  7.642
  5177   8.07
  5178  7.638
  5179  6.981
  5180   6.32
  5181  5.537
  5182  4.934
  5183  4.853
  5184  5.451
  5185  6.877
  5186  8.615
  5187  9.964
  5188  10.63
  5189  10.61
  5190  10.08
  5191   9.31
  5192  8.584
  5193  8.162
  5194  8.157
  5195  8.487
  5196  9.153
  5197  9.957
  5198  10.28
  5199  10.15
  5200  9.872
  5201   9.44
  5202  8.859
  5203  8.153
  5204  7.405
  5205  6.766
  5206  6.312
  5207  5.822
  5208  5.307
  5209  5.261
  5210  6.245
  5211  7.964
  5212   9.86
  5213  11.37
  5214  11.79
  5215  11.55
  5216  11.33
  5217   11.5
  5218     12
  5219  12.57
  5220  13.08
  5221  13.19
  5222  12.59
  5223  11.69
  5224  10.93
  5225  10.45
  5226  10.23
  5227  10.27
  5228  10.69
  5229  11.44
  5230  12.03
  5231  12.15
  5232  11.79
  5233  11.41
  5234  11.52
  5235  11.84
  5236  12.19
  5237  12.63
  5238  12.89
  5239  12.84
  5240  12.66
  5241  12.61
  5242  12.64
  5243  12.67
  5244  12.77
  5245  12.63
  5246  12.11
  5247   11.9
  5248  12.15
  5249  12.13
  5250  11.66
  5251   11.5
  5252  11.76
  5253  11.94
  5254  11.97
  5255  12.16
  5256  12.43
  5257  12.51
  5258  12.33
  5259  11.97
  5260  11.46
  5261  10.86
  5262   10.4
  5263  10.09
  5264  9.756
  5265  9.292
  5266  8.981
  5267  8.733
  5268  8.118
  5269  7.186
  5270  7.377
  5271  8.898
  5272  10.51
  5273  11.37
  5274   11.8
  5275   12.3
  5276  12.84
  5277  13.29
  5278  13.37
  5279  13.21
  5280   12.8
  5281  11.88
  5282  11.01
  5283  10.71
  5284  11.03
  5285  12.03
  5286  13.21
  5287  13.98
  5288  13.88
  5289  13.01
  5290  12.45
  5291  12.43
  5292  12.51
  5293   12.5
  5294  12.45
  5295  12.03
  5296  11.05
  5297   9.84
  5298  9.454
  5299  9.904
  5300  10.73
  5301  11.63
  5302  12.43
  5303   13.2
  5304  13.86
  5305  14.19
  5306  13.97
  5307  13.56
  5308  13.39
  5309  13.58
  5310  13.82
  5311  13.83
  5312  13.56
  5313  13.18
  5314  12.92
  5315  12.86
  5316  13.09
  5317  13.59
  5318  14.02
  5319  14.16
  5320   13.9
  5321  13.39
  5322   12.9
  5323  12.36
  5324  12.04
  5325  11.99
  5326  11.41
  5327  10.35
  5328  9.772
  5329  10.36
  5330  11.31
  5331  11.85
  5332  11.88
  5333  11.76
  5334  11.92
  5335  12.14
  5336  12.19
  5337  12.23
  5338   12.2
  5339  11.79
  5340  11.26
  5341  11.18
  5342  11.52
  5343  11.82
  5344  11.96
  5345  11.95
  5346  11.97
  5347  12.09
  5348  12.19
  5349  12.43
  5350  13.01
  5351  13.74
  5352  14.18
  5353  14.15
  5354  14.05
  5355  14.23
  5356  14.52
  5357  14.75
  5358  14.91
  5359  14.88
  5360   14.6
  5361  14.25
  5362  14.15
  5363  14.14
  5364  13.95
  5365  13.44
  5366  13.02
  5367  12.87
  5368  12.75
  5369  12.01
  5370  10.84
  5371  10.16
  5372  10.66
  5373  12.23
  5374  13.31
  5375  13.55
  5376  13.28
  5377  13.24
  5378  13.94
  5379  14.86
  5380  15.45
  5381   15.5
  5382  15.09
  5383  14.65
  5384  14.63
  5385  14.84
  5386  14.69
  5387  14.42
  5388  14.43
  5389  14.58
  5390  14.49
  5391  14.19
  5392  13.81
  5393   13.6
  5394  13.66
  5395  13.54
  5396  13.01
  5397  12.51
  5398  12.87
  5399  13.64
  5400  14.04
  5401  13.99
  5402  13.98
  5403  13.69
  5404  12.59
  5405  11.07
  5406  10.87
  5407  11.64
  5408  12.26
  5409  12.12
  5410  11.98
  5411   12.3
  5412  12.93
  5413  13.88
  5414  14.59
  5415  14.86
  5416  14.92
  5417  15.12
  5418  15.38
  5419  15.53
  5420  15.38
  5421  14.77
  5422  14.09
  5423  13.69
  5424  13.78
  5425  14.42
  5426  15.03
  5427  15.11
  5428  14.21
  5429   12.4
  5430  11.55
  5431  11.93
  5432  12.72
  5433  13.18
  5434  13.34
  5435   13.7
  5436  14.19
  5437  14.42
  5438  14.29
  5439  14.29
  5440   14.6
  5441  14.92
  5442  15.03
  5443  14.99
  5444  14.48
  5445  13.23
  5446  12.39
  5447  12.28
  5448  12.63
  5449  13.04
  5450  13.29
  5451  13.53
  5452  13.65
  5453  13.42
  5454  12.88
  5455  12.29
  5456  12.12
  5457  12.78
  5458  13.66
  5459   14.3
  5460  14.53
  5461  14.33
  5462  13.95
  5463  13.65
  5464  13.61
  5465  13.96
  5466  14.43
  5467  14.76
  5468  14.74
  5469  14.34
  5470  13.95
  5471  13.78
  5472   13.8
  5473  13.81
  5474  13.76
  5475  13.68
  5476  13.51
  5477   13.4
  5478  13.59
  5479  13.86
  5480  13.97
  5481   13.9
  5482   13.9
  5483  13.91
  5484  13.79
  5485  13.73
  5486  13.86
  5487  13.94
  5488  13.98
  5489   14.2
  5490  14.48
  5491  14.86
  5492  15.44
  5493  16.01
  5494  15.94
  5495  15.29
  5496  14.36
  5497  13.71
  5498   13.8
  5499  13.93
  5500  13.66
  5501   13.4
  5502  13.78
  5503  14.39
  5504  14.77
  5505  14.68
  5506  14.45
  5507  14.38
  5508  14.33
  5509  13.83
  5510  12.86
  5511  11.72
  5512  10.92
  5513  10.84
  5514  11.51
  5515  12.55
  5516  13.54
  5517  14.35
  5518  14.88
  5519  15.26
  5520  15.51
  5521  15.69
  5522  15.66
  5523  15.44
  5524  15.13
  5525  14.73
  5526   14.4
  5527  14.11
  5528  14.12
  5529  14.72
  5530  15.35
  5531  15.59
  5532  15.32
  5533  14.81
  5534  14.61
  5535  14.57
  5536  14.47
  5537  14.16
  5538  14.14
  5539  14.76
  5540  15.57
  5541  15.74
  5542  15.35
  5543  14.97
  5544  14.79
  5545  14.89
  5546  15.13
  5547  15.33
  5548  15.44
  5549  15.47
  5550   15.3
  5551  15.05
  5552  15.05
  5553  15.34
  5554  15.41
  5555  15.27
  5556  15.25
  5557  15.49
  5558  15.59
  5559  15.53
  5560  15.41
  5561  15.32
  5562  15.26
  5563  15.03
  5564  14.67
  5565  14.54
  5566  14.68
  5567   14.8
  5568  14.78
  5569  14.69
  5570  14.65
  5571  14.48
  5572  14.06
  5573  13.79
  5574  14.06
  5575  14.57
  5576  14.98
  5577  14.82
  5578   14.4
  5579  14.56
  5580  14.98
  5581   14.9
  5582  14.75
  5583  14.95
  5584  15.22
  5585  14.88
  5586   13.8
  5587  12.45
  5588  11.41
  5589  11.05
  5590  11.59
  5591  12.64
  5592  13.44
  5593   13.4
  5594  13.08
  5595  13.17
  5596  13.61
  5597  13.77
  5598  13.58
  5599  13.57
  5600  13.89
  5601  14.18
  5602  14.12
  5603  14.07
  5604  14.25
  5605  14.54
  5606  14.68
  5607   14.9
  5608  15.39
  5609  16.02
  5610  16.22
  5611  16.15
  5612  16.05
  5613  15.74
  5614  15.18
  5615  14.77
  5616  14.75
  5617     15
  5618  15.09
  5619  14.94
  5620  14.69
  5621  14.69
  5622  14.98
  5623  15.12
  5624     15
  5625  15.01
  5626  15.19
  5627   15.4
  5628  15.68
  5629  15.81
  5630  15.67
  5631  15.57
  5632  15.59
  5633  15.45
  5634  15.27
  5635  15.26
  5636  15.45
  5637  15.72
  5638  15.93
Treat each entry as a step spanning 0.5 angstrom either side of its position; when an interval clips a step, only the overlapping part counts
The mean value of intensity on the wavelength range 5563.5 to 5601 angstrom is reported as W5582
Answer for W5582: 14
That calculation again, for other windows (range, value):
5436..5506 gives 14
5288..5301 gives 11.6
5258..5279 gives 10.5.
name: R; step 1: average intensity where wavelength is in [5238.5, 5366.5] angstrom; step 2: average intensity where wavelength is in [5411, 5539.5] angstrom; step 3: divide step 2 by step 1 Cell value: 1.1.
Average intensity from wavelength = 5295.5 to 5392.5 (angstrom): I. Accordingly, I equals 13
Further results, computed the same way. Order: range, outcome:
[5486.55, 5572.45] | 14.6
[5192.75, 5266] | 10.8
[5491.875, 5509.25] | 14.4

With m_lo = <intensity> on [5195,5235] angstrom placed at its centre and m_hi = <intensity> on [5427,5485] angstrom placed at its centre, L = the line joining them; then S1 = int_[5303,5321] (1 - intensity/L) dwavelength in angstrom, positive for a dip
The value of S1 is -3.26 angstrom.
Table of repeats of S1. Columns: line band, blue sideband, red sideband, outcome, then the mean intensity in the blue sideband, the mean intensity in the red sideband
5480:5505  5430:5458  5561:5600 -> -1.2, 13.4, 14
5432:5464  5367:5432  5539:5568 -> 1.0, 13.6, 15.2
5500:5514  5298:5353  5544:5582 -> 1.0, 12.4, 14.9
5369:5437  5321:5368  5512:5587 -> -1.8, 12.7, 14.7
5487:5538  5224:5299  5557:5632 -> -1.7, 11.6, 14.6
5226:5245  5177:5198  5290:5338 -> -4.5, 8.07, 12.4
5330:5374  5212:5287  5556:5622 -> -1.0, 11.6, 14.5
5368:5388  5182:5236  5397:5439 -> -1.1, 9.68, 13.6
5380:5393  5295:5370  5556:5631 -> -1.5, 12.7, 14.6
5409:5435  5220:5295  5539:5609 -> -1.4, 11.7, 14.5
